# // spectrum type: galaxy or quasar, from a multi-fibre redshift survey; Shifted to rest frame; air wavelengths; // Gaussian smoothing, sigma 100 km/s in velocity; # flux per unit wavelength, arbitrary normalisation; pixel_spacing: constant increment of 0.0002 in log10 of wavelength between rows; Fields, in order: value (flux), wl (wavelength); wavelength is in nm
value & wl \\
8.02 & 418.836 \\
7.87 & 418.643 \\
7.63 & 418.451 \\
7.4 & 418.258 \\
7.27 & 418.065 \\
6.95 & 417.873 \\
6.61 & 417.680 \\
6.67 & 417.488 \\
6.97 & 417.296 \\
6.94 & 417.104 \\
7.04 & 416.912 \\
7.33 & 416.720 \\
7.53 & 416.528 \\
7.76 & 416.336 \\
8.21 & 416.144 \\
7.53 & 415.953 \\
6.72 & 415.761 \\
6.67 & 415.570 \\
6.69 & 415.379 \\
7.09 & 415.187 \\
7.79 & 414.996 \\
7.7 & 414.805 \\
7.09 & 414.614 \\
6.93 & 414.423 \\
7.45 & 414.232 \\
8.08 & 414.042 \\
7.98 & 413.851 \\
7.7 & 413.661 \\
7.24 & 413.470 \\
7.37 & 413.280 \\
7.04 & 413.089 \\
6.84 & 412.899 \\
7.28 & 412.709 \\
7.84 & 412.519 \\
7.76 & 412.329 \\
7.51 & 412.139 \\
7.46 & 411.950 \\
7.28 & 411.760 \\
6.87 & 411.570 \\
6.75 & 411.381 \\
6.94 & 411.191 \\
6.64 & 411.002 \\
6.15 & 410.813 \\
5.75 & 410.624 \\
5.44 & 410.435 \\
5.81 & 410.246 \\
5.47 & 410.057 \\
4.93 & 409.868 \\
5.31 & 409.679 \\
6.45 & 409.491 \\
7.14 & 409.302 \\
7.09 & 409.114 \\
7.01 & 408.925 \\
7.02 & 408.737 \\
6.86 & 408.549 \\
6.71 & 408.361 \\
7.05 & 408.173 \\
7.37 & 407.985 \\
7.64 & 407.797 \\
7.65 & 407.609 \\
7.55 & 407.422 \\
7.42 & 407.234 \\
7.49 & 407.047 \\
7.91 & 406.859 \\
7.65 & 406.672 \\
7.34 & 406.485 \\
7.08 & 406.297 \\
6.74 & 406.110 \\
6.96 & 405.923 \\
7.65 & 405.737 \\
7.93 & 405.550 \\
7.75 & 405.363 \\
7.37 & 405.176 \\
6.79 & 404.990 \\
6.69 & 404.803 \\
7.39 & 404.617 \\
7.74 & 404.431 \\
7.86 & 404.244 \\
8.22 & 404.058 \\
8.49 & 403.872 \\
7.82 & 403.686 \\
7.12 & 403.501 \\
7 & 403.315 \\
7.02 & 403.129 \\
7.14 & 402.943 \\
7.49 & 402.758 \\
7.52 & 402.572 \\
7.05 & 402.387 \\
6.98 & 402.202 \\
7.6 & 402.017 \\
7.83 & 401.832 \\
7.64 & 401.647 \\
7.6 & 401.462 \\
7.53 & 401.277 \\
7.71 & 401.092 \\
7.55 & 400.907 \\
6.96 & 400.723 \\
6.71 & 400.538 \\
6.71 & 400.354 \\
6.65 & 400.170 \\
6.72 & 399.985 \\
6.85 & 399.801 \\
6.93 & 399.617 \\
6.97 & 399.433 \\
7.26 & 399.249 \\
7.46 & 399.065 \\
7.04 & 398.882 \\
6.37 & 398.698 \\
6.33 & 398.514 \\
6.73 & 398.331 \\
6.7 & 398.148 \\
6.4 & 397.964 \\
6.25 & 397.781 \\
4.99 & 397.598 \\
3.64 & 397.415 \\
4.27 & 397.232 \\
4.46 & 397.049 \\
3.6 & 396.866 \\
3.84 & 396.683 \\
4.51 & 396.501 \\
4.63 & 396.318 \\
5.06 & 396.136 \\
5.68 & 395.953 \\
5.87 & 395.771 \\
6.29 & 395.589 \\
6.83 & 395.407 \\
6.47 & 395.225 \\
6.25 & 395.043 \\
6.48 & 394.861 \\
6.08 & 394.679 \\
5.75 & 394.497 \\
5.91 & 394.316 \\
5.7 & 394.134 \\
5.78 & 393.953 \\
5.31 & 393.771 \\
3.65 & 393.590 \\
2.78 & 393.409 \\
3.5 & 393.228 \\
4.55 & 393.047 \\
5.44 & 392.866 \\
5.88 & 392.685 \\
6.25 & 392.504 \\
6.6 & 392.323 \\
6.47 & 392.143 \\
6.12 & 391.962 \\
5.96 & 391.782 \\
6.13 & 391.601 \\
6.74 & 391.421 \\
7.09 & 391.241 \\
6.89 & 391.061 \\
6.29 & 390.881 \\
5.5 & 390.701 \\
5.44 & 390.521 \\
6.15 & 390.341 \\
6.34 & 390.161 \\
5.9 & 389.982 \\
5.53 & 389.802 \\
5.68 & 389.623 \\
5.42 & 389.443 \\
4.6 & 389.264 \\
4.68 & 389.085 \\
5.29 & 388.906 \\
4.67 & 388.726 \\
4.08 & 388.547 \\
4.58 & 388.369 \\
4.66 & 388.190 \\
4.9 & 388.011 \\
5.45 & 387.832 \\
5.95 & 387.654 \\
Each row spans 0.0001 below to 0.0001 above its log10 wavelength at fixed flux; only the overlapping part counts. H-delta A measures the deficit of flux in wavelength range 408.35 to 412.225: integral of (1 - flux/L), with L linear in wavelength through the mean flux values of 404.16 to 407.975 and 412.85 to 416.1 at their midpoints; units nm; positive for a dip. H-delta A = 0.46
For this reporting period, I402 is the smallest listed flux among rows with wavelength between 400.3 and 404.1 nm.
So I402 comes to 6.71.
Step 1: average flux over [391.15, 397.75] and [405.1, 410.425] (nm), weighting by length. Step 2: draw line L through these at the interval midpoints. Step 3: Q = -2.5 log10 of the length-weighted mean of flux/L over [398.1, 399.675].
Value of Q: -0.16 mag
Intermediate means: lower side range 5.41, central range 6.87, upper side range 6.98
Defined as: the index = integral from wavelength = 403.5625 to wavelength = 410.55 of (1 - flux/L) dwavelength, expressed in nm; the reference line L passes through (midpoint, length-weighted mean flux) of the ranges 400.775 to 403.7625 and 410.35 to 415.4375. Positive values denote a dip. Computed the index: 0.19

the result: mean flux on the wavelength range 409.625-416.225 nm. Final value 6.96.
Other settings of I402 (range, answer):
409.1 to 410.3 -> 4.93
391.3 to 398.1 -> 2.78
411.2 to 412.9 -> 6.75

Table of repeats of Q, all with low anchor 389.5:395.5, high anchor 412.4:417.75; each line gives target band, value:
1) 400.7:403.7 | -0.15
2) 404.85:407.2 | -0.10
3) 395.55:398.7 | 0.16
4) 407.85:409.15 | -0.03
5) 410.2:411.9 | 0.09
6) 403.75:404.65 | -0.21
